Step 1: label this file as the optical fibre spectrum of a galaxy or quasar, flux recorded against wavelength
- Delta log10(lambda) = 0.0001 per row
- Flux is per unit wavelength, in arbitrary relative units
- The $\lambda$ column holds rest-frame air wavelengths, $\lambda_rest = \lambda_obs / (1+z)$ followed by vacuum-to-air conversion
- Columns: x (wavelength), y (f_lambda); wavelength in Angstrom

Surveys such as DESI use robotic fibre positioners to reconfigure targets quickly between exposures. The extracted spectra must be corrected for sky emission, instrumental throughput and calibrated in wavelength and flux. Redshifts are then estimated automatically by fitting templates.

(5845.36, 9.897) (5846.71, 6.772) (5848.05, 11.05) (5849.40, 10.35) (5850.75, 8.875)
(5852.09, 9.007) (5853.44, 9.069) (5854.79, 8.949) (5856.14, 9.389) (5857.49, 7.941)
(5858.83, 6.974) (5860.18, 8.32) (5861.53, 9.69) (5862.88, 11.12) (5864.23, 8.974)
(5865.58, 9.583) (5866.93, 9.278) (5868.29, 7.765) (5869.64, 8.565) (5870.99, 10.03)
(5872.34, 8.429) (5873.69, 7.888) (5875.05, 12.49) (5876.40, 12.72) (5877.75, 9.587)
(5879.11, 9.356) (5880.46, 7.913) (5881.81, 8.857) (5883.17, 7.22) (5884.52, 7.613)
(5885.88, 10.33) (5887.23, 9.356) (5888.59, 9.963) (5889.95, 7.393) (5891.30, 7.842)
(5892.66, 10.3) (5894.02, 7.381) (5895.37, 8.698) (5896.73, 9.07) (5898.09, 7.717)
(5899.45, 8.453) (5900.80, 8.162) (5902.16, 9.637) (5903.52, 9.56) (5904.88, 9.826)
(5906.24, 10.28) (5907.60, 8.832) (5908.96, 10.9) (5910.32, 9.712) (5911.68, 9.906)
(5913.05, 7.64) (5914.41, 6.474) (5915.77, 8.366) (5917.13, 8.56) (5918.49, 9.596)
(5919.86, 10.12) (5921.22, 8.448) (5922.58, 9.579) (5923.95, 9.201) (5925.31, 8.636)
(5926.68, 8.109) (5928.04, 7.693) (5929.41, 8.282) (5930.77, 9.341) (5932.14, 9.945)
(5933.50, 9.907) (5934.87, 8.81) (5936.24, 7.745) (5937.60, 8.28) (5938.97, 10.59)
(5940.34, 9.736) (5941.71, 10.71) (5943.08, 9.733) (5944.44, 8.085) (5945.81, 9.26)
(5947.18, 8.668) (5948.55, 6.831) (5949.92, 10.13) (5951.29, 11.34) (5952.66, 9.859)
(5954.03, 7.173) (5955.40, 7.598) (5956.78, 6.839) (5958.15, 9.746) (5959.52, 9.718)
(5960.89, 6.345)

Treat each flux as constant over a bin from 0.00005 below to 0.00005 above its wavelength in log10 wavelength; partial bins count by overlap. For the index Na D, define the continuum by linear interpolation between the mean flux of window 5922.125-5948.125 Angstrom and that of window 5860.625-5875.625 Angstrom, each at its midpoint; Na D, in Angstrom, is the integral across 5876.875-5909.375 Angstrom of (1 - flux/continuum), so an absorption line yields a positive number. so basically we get 1.15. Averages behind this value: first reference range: 9.39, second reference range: 9.04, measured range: 8.94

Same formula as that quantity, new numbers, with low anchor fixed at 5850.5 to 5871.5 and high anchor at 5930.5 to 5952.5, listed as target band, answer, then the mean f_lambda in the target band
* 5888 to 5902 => 0.90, 8.53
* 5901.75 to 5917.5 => 0.07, 9.14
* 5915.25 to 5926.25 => 0.22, 9.05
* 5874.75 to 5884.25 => -0.51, 9.54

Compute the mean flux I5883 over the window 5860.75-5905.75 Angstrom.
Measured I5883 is 9.12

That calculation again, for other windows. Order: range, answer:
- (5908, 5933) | 8.92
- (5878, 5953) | 8.98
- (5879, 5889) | 8.77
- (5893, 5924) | 8.97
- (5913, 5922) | 8.54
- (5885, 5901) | 8.73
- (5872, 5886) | 9.29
